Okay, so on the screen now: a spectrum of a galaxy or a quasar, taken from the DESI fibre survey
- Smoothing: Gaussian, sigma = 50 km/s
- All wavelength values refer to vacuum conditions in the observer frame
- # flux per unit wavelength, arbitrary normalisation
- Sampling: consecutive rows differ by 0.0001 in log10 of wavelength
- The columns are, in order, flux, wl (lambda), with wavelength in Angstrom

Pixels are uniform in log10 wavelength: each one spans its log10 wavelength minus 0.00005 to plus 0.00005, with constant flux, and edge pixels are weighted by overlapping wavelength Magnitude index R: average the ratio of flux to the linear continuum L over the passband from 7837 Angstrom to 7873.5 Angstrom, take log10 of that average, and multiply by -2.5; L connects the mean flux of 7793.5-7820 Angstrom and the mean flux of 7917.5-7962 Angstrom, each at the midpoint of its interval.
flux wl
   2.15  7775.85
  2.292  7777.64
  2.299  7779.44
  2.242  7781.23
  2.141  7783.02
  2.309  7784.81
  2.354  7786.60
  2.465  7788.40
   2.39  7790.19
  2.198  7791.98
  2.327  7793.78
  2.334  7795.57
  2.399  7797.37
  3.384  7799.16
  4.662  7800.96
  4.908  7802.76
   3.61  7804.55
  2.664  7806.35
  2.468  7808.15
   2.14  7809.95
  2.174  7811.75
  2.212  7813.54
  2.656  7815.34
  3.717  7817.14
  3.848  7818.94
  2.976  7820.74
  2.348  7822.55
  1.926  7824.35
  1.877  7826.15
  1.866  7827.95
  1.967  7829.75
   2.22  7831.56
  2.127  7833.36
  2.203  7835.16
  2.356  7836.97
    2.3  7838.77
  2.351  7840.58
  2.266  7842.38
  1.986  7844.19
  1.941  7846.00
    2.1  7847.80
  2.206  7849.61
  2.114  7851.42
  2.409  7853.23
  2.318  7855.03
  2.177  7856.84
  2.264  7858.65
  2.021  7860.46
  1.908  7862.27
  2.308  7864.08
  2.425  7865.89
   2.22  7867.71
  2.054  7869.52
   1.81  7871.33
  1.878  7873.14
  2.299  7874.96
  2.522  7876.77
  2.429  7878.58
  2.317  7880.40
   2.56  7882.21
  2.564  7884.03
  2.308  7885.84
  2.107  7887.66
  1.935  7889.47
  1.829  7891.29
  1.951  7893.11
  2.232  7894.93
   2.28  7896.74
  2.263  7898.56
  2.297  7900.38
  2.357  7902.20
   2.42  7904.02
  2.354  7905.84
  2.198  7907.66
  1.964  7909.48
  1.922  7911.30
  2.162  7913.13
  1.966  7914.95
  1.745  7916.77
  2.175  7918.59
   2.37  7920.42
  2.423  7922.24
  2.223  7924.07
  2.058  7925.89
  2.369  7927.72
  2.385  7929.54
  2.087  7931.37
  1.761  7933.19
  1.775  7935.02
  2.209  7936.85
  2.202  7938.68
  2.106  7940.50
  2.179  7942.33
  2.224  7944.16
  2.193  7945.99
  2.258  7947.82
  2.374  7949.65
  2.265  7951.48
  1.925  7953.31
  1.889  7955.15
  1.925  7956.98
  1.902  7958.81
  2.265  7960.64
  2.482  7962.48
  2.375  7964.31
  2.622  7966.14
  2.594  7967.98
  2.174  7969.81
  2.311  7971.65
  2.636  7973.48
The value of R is 0.25 mag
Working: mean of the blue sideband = 3.05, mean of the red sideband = 2.15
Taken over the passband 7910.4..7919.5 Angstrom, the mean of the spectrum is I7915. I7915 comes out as 1.99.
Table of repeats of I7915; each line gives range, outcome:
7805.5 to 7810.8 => 2.42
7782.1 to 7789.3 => 2.32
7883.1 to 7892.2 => 2.15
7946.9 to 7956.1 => 2.14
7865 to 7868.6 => 2.32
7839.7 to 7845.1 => 2.2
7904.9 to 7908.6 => 2.28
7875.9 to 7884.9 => 2.48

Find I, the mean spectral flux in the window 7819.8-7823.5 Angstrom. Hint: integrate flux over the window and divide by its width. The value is 2.66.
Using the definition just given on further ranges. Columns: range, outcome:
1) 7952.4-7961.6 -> 1.98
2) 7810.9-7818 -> 2.69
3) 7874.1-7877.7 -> 2.42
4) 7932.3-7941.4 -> 2.01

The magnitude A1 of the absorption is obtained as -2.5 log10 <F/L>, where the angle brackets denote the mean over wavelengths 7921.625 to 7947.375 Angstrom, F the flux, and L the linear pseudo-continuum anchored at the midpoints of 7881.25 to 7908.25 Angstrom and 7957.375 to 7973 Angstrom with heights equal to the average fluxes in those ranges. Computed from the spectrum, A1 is 0.07 mag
